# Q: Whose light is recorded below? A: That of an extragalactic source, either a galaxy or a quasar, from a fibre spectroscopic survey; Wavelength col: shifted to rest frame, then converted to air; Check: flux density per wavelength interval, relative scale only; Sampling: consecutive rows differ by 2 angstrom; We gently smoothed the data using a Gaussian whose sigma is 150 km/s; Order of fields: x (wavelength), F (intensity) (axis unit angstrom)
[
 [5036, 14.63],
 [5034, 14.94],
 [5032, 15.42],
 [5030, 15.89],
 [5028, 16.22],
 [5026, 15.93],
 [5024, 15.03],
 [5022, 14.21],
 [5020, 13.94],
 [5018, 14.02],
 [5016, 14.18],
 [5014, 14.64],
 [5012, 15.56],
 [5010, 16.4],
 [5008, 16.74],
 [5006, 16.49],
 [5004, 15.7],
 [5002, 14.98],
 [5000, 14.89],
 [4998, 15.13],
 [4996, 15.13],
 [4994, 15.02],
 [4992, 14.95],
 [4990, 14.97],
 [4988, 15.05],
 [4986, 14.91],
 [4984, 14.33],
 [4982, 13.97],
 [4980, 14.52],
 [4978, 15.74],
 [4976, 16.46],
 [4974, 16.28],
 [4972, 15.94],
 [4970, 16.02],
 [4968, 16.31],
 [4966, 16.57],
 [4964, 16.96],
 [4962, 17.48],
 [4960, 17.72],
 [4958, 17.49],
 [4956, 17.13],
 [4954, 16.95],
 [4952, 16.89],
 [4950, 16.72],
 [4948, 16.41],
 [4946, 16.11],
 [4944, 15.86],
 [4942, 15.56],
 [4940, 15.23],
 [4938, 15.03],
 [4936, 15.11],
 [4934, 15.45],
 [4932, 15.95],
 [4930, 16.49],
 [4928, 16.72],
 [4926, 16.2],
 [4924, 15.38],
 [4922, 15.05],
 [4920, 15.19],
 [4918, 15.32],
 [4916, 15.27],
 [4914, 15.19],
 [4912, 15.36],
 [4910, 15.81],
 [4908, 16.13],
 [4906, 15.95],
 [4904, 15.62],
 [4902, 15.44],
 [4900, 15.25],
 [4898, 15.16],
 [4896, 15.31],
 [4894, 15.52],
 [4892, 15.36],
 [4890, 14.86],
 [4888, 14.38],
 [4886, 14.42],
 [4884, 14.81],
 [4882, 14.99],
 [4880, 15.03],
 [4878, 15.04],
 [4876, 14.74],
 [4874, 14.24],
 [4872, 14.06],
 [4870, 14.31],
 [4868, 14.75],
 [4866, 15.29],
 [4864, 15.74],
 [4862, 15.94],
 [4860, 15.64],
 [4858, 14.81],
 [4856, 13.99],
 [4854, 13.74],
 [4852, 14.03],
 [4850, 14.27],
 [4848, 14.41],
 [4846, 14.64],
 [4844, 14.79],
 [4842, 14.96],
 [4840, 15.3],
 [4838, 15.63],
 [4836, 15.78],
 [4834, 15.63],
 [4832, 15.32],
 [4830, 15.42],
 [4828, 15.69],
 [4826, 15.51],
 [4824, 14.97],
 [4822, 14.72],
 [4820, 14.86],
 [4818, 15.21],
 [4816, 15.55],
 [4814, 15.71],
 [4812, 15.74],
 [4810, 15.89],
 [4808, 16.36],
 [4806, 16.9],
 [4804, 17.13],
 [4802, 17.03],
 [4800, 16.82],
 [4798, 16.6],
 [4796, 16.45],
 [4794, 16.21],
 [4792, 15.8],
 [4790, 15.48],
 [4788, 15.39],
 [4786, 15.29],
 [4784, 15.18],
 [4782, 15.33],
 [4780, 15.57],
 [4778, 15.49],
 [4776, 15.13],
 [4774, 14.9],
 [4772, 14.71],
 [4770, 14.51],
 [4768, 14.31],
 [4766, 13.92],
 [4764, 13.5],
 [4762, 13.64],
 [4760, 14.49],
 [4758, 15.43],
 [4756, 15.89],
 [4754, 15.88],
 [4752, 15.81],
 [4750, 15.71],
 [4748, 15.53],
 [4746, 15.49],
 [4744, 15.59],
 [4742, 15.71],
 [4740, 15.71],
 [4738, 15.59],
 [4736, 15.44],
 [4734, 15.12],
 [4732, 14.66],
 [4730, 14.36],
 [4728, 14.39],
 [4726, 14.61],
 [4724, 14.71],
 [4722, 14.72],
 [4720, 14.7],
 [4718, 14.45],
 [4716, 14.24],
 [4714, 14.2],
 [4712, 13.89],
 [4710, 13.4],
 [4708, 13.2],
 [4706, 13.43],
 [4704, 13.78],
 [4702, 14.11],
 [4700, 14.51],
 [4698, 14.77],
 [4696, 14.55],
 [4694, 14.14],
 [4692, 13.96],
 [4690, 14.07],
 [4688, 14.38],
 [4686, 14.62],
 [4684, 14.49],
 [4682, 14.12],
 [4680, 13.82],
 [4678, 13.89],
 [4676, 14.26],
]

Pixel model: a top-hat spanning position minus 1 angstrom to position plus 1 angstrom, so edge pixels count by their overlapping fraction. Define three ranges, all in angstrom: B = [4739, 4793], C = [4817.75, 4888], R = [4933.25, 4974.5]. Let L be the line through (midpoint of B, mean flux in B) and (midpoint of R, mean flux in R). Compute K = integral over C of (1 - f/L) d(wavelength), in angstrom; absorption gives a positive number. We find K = 3.5 angstrom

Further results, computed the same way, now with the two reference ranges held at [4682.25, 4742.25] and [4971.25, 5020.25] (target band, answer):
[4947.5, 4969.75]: -2.7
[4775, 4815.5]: -3.6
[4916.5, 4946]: -1.1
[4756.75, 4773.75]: 0.3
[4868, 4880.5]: 0.3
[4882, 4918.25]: -0.8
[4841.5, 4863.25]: 0.2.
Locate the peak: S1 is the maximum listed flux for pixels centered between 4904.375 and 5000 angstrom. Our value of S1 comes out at 17.72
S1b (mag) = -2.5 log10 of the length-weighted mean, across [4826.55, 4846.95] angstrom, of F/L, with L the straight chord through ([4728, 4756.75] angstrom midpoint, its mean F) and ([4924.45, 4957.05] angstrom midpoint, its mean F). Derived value 0.030 mag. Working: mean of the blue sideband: 15.4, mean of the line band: 15.3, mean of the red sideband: 16.1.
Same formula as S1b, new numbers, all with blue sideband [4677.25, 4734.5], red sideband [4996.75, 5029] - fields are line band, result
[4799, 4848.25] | -0.07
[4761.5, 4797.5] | -0.04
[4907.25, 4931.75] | -0.05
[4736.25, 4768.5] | -0.06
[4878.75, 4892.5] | 0.00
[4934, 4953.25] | -0.06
